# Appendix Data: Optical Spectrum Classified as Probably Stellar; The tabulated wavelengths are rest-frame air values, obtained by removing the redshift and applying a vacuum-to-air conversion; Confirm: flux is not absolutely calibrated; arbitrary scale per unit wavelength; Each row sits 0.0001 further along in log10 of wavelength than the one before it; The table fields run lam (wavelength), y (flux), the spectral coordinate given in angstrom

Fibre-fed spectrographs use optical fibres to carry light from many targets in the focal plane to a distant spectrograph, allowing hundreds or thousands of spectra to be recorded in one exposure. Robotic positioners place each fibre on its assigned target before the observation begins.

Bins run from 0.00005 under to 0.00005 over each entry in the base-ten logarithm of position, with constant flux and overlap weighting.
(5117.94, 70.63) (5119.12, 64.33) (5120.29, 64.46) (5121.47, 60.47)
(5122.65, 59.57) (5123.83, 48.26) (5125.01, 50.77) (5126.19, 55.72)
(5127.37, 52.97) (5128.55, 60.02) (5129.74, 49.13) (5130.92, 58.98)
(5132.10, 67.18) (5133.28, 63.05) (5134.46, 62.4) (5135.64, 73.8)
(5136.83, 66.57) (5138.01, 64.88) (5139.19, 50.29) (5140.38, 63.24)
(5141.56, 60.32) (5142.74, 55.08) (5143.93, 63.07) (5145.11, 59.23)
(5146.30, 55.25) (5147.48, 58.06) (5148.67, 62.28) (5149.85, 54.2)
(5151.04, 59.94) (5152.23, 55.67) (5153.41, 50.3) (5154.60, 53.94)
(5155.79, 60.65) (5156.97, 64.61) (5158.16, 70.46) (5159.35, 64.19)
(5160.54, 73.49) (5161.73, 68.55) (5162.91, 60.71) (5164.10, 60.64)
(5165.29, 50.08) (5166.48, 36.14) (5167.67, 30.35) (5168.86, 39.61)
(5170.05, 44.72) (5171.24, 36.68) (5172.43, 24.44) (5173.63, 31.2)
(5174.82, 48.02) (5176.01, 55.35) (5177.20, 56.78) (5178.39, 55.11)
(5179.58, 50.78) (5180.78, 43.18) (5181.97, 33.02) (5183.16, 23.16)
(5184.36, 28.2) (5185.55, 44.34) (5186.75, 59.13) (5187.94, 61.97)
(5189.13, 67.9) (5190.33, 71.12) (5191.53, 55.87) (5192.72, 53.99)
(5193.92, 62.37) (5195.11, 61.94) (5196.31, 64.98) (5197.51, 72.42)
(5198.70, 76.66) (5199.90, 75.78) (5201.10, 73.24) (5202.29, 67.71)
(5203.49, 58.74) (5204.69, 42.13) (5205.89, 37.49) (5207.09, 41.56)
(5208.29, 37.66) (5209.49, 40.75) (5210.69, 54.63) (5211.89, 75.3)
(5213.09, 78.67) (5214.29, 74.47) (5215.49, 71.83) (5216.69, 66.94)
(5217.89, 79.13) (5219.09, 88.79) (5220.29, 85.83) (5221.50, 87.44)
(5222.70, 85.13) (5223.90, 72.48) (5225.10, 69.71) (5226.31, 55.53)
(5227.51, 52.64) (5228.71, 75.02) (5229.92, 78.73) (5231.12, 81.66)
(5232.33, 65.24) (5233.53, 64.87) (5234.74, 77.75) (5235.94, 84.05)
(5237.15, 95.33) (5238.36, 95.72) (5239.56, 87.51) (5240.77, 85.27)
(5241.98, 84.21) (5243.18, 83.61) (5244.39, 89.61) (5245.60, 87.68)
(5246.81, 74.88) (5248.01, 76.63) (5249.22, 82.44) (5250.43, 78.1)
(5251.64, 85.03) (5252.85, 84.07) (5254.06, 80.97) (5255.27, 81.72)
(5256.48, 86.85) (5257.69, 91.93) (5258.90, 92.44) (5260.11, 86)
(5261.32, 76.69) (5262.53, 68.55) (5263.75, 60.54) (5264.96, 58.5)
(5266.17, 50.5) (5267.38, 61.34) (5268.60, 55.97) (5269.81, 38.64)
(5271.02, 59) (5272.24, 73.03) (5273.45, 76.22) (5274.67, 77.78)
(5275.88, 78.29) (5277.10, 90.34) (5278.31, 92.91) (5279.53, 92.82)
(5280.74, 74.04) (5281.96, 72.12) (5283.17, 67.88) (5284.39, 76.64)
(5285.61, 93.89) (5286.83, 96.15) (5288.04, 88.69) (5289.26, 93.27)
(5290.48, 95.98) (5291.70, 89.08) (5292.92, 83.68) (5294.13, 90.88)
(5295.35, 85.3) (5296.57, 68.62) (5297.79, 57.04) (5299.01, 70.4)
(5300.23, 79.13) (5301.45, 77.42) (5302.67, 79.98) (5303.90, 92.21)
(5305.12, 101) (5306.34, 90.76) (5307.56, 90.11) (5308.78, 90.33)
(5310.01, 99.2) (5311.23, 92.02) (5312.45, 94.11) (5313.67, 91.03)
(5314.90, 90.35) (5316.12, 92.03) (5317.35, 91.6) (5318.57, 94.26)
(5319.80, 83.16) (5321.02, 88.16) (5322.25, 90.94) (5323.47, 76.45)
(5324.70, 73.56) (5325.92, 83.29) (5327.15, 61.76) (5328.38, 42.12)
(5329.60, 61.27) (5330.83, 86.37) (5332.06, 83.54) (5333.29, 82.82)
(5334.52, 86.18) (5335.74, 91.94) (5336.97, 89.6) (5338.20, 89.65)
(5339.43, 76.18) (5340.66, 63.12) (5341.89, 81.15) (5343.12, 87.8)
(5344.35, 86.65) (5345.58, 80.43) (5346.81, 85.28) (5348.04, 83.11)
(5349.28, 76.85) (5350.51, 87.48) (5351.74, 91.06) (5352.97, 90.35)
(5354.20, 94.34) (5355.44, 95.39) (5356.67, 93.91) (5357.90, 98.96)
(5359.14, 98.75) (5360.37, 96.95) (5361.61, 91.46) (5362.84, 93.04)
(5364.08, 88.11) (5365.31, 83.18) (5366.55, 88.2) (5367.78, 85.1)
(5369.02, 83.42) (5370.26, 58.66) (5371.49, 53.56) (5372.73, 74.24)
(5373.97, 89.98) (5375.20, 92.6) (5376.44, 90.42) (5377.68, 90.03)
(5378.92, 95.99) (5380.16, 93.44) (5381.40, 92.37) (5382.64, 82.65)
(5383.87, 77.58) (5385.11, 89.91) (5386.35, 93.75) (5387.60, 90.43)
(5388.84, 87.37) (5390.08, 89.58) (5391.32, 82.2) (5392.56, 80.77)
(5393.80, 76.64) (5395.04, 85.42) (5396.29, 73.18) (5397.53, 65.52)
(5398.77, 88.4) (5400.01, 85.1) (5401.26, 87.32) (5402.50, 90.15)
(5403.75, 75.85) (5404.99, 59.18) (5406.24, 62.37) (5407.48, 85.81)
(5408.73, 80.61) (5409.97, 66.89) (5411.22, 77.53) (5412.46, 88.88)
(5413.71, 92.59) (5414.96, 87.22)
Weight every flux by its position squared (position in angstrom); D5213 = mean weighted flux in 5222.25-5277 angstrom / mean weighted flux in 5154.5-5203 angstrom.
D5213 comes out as 1.43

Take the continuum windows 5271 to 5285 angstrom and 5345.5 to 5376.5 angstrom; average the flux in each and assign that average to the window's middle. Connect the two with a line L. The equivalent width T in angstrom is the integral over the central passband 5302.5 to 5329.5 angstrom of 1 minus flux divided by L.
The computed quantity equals -1.2 angstrom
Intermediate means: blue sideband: 78.3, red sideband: 86.4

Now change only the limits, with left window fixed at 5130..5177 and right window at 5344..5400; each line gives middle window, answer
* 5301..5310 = -1.5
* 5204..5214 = 1.8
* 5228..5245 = -3.7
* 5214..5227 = -2.2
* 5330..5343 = -0.3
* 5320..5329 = 0.6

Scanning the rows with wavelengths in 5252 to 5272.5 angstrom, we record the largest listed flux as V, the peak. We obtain 92.44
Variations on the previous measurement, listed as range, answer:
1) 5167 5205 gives 76.66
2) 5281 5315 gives 101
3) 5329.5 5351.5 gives 91.94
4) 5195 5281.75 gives 95.72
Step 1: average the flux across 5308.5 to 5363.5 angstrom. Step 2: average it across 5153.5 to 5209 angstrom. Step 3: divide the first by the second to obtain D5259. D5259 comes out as 1.6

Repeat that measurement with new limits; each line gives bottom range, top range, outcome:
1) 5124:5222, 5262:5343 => 1.39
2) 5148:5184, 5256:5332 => 1.59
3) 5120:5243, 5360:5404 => 1.39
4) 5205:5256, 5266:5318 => 1.10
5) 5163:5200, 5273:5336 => 1.65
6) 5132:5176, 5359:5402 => 1.53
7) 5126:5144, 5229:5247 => 1.36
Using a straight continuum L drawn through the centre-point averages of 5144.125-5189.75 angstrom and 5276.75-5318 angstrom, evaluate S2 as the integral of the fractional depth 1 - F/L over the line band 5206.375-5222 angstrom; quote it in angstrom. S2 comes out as -0.8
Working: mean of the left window 51.5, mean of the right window 86.2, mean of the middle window 67.6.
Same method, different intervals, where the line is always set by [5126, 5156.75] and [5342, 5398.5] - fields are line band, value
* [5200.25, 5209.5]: 2.1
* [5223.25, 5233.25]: 0.1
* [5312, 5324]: -1.4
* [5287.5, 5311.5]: -2.5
